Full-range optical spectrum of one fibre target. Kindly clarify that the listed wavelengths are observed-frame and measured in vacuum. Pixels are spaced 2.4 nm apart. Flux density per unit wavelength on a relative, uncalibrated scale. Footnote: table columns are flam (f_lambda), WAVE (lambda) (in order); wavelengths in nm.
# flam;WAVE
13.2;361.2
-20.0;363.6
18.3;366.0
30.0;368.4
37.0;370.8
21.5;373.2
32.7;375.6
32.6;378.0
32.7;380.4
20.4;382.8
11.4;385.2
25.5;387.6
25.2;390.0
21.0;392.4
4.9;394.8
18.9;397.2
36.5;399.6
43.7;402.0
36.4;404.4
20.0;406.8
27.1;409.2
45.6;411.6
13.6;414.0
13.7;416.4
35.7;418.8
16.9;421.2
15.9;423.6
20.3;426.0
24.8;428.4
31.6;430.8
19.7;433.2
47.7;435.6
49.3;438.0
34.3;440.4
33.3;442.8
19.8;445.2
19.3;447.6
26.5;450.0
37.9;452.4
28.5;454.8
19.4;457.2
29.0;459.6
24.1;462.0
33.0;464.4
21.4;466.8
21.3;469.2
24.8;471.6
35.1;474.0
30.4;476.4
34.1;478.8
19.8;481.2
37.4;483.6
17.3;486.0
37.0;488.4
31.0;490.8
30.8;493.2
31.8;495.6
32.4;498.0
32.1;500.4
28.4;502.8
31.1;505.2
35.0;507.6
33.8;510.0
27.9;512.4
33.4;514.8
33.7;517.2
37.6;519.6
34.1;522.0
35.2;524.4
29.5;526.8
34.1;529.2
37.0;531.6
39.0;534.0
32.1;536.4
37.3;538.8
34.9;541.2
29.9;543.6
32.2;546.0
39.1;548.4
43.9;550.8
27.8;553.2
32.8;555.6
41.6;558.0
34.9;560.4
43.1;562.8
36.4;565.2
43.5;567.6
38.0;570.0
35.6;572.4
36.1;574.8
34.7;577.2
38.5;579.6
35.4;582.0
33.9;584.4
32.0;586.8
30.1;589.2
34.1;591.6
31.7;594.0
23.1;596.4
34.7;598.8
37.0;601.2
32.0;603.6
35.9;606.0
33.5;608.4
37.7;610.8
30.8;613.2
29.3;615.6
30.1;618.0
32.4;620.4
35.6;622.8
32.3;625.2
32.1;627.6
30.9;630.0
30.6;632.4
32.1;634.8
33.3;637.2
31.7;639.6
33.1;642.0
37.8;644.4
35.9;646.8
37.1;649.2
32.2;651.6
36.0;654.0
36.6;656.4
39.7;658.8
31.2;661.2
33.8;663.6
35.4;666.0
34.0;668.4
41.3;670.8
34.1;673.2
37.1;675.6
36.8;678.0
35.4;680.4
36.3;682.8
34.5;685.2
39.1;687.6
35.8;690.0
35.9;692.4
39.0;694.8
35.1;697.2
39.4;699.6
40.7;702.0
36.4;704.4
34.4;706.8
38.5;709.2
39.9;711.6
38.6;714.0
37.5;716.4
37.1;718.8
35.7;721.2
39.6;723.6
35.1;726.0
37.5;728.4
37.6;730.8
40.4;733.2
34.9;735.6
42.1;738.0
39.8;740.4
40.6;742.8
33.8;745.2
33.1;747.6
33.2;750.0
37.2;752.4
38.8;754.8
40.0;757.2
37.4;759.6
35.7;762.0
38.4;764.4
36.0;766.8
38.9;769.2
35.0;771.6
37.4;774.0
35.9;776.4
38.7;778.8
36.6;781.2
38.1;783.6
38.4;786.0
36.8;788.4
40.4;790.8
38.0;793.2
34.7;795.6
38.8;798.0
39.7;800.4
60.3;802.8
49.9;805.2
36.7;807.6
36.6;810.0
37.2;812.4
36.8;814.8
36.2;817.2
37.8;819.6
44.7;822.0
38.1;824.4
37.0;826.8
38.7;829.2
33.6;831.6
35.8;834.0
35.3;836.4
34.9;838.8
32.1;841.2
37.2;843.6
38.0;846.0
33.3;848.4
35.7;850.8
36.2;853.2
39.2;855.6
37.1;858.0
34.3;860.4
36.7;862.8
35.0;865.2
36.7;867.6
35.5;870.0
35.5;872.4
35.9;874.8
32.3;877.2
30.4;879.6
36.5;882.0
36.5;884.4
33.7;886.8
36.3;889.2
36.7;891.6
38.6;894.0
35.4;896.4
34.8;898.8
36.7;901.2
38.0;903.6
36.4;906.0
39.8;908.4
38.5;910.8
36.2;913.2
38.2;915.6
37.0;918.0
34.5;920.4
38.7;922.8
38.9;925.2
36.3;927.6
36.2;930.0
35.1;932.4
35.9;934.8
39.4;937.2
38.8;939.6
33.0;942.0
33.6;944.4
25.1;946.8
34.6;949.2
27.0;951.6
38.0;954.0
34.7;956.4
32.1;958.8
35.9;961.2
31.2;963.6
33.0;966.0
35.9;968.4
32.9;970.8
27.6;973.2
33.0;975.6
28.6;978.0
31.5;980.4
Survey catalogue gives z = 0.22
